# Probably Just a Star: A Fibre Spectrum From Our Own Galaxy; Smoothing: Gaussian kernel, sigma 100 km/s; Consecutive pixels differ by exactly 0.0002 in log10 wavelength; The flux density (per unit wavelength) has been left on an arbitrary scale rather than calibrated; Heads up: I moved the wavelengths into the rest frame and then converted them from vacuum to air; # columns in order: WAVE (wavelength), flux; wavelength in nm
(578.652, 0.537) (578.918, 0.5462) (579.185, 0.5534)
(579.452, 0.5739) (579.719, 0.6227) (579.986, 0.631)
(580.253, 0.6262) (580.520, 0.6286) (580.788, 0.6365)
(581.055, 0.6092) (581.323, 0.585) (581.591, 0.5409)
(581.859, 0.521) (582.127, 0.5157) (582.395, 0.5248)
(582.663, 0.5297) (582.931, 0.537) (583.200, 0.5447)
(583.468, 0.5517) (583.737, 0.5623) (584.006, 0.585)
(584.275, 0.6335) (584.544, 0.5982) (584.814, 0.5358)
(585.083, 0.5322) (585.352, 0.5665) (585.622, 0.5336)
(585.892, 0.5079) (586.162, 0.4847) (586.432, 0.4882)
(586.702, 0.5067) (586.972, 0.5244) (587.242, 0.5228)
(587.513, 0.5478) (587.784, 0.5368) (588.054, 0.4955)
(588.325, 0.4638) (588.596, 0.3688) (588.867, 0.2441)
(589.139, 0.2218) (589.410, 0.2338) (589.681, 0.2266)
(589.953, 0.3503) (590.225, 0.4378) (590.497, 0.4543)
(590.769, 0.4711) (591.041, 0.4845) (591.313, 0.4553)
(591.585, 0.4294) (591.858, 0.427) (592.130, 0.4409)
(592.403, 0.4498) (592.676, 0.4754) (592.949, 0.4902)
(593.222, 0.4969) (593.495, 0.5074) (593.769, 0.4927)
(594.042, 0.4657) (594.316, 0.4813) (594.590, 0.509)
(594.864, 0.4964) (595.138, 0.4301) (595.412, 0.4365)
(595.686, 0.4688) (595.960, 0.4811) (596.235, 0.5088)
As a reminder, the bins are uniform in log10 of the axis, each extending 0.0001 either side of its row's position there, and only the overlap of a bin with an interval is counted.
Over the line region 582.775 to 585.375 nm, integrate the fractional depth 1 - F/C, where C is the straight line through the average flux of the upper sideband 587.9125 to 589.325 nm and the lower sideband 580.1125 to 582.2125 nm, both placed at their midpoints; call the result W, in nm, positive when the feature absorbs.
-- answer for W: -0.37 nm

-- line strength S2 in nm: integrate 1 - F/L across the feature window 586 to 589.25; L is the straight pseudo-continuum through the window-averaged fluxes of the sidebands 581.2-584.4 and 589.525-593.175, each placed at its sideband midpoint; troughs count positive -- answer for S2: 0.22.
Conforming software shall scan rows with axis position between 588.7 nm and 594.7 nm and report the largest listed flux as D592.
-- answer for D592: 0.509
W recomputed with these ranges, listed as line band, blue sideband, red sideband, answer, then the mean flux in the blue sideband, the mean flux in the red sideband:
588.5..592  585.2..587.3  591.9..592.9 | 0.77 nm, 0.517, 0.456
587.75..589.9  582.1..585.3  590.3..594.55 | 0.71 nm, 0.556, 0.469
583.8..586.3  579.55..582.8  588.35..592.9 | -0.25 nm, 0.581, 0.39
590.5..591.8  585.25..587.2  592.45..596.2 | 0.10 nm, 0.515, 0.479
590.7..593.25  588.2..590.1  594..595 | -0.39 nm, 0.301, 0.49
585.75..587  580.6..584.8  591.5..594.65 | 0.07 nm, 0.565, 0.472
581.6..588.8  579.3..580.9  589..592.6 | -0.22 nm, 0.619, 0.392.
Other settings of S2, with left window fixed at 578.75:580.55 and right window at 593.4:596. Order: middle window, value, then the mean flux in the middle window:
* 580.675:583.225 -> 0.10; 0.554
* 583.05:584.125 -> 0.01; 0.56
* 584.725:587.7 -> 0.11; 0.523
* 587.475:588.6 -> 0.08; 0.49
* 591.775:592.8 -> 0.10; 0.449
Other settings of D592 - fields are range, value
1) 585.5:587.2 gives 0.5336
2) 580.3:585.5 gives 0.6365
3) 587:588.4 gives 0.5478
